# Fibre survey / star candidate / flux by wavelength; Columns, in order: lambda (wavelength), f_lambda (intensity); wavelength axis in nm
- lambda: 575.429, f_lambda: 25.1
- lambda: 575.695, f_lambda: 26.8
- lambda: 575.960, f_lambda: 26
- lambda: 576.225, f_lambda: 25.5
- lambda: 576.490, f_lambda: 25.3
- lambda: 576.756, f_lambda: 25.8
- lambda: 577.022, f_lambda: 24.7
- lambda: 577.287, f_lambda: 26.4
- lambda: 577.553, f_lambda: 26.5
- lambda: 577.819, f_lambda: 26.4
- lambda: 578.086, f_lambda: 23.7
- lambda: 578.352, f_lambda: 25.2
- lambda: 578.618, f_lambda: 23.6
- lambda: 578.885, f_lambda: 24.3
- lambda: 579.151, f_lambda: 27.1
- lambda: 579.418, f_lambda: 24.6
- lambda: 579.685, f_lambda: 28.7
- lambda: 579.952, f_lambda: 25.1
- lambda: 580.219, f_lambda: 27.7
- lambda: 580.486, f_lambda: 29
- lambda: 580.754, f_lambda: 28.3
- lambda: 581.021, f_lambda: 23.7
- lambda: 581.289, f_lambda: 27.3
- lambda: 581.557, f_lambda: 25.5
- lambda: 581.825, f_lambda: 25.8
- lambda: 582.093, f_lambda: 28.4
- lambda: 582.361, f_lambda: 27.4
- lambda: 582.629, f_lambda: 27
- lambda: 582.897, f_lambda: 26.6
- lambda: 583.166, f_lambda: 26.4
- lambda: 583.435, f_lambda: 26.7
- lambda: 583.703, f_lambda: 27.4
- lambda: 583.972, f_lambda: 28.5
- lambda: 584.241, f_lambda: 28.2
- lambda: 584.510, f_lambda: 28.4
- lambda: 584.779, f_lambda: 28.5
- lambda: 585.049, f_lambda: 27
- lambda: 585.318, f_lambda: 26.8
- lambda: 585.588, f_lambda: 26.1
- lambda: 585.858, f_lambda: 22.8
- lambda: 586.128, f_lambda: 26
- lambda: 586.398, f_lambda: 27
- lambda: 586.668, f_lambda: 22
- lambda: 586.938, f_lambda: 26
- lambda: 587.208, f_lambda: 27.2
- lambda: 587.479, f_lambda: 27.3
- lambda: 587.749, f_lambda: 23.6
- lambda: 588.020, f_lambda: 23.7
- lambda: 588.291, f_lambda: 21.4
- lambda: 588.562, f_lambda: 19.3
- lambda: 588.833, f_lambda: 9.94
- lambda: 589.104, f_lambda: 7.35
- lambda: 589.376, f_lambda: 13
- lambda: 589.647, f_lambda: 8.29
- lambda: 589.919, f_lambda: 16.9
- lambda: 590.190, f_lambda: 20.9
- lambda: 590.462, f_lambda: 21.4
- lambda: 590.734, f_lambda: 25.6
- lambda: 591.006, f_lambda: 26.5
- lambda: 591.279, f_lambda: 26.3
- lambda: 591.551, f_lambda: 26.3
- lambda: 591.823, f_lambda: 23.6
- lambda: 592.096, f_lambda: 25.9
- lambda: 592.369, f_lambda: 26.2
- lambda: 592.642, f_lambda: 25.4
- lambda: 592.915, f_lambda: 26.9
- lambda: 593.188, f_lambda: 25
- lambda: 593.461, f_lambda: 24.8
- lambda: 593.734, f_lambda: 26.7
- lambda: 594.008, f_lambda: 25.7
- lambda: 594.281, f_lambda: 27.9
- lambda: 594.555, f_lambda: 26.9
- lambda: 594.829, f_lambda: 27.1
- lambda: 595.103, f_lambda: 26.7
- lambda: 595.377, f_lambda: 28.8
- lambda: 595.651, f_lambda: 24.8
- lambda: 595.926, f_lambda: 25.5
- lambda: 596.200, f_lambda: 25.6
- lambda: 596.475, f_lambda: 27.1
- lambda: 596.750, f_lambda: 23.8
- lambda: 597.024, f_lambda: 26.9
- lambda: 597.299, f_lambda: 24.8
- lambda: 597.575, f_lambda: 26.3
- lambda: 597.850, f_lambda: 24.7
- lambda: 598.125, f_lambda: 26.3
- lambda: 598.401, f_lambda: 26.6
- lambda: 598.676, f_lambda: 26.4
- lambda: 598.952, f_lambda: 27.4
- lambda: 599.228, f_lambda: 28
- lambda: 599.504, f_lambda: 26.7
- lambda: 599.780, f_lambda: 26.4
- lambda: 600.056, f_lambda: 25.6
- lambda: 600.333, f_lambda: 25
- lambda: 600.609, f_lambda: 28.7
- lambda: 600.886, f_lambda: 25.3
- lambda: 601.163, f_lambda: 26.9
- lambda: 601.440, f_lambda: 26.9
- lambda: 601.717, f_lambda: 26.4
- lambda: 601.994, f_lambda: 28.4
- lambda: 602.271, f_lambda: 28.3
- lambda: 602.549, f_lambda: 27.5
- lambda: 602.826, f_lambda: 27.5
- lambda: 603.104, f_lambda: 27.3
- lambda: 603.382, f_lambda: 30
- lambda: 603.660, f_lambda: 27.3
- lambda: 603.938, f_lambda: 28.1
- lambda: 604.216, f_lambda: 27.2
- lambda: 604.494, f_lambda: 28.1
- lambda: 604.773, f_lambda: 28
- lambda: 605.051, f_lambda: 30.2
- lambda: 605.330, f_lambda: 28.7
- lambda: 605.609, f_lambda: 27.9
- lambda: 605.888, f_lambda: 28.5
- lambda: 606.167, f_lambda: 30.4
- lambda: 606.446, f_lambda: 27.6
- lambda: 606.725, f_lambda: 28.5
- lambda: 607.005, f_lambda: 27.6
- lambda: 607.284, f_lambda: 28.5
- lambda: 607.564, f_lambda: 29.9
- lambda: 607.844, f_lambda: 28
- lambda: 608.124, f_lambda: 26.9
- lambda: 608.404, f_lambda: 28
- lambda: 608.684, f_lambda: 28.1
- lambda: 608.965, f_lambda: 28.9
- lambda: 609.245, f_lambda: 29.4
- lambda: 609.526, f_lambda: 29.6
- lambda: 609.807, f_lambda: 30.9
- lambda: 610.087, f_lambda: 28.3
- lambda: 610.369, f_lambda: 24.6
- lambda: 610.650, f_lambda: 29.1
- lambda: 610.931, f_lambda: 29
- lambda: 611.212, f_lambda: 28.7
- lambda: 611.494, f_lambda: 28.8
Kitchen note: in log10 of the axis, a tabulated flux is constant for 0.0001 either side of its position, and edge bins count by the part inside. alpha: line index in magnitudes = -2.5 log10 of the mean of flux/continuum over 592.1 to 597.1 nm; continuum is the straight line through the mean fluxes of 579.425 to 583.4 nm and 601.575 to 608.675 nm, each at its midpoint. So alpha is 0.056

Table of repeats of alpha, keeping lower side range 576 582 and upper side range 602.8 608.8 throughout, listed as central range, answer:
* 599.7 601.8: 0.06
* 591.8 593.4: 0.06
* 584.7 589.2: 0.15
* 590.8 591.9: 0.05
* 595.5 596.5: 0.07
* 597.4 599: 0.06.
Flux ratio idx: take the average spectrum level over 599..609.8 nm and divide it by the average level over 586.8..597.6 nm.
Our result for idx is 1.19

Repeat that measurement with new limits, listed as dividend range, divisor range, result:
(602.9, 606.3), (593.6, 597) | 1.08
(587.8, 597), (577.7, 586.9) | 0.88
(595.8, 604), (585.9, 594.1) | 1.19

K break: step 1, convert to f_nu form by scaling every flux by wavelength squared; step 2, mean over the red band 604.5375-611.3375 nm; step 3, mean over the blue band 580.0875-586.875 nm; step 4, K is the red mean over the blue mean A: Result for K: 1.2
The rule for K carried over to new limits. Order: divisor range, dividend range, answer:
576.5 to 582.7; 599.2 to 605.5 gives 1.14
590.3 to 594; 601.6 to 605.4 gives 1.15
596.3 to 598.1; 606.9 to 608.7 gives 1.14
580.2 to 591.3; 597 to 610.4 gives 1.22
